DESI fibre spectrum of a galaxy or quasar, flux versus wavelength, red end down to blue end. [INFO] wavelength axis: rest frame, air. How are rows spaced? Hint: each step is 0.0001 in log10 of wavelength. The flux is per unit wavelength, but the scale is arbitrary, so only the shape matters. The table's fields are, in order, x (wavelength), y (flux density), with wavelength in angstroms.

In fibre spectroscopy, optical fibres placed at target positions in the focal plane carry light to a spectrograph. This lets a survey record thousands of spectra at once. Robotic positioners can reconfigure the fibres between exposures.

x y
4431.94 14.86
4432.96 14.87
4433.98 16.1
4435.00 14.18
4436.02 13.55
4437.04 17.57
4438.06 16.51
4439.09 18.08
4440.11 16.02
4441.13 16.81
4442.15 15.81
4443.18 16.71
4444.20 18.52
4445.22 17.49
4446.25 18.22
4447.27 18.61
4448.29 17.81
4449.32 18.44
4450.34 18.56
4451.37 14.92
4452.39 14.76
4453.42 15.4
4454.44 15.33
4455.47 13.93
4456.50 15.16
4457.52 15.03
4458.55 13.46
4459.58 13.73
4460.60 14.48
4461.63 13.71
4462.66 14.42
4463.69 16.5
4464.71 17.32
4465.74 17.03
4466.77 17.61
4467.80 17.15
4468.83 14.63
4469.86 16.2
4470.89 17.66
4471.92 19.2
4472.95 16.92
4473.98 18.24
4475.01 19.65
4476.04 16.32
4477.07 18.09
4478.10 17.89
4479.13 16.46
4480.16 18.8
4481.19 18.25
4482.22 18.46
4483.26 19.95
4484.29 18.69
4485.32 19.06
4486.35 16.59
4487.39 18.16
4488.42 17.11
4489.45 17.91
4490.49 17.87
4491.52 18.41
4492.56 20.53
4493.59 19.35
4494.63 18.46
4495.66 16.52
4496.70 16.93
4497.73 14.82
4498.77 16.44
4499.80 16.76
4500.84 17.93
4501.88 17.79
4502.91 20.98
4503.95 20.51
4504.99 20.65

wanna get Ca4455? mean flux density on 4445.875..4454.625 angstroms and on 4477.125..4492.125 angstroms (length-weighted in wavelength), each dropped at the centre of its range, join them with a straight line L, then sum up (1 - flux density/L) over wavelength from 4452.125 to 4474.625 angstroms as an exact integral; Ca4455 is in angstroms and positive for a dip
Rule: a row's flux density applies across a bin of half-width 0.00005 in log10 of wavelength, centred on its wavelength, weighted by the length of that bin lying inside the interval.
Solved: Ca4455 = 2.0 angstroms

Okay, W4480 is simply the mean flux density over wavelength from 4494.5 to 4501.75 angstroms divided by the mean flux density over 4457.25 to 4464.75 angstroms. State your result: 1.15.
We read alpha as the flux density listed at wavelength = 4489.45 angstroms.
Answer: 17.91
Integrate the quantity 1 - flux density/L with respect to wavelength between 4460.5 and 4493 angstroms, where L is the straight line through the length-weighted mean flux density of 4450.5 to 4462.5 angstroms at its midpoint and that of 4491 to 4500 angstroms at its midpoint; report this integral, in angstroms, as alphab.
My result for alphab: -2.6 angstroms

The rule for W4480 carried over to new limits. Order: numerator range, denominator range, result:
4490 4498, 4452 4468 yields 1.18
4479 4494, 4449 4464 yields 1.22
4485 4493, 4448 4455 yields 1.11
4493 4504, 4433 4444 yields 1.10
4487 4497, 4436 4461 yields 1.12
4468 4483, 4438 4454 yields 1.04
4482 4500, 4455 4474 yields 1.13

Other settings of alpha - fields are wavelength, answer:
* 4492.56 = 20.53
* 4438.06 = 16.51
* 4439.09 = 18.08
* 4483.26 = 19.95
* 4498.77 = 16.44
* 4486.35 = 16.59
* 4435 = 14.18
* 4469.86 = 16.2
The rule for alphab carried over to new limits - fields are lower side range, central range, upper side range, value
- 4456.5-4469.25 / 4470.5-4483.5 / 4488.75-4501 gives -1.36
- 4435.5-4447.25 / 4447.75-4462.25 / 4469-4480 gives 1.57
